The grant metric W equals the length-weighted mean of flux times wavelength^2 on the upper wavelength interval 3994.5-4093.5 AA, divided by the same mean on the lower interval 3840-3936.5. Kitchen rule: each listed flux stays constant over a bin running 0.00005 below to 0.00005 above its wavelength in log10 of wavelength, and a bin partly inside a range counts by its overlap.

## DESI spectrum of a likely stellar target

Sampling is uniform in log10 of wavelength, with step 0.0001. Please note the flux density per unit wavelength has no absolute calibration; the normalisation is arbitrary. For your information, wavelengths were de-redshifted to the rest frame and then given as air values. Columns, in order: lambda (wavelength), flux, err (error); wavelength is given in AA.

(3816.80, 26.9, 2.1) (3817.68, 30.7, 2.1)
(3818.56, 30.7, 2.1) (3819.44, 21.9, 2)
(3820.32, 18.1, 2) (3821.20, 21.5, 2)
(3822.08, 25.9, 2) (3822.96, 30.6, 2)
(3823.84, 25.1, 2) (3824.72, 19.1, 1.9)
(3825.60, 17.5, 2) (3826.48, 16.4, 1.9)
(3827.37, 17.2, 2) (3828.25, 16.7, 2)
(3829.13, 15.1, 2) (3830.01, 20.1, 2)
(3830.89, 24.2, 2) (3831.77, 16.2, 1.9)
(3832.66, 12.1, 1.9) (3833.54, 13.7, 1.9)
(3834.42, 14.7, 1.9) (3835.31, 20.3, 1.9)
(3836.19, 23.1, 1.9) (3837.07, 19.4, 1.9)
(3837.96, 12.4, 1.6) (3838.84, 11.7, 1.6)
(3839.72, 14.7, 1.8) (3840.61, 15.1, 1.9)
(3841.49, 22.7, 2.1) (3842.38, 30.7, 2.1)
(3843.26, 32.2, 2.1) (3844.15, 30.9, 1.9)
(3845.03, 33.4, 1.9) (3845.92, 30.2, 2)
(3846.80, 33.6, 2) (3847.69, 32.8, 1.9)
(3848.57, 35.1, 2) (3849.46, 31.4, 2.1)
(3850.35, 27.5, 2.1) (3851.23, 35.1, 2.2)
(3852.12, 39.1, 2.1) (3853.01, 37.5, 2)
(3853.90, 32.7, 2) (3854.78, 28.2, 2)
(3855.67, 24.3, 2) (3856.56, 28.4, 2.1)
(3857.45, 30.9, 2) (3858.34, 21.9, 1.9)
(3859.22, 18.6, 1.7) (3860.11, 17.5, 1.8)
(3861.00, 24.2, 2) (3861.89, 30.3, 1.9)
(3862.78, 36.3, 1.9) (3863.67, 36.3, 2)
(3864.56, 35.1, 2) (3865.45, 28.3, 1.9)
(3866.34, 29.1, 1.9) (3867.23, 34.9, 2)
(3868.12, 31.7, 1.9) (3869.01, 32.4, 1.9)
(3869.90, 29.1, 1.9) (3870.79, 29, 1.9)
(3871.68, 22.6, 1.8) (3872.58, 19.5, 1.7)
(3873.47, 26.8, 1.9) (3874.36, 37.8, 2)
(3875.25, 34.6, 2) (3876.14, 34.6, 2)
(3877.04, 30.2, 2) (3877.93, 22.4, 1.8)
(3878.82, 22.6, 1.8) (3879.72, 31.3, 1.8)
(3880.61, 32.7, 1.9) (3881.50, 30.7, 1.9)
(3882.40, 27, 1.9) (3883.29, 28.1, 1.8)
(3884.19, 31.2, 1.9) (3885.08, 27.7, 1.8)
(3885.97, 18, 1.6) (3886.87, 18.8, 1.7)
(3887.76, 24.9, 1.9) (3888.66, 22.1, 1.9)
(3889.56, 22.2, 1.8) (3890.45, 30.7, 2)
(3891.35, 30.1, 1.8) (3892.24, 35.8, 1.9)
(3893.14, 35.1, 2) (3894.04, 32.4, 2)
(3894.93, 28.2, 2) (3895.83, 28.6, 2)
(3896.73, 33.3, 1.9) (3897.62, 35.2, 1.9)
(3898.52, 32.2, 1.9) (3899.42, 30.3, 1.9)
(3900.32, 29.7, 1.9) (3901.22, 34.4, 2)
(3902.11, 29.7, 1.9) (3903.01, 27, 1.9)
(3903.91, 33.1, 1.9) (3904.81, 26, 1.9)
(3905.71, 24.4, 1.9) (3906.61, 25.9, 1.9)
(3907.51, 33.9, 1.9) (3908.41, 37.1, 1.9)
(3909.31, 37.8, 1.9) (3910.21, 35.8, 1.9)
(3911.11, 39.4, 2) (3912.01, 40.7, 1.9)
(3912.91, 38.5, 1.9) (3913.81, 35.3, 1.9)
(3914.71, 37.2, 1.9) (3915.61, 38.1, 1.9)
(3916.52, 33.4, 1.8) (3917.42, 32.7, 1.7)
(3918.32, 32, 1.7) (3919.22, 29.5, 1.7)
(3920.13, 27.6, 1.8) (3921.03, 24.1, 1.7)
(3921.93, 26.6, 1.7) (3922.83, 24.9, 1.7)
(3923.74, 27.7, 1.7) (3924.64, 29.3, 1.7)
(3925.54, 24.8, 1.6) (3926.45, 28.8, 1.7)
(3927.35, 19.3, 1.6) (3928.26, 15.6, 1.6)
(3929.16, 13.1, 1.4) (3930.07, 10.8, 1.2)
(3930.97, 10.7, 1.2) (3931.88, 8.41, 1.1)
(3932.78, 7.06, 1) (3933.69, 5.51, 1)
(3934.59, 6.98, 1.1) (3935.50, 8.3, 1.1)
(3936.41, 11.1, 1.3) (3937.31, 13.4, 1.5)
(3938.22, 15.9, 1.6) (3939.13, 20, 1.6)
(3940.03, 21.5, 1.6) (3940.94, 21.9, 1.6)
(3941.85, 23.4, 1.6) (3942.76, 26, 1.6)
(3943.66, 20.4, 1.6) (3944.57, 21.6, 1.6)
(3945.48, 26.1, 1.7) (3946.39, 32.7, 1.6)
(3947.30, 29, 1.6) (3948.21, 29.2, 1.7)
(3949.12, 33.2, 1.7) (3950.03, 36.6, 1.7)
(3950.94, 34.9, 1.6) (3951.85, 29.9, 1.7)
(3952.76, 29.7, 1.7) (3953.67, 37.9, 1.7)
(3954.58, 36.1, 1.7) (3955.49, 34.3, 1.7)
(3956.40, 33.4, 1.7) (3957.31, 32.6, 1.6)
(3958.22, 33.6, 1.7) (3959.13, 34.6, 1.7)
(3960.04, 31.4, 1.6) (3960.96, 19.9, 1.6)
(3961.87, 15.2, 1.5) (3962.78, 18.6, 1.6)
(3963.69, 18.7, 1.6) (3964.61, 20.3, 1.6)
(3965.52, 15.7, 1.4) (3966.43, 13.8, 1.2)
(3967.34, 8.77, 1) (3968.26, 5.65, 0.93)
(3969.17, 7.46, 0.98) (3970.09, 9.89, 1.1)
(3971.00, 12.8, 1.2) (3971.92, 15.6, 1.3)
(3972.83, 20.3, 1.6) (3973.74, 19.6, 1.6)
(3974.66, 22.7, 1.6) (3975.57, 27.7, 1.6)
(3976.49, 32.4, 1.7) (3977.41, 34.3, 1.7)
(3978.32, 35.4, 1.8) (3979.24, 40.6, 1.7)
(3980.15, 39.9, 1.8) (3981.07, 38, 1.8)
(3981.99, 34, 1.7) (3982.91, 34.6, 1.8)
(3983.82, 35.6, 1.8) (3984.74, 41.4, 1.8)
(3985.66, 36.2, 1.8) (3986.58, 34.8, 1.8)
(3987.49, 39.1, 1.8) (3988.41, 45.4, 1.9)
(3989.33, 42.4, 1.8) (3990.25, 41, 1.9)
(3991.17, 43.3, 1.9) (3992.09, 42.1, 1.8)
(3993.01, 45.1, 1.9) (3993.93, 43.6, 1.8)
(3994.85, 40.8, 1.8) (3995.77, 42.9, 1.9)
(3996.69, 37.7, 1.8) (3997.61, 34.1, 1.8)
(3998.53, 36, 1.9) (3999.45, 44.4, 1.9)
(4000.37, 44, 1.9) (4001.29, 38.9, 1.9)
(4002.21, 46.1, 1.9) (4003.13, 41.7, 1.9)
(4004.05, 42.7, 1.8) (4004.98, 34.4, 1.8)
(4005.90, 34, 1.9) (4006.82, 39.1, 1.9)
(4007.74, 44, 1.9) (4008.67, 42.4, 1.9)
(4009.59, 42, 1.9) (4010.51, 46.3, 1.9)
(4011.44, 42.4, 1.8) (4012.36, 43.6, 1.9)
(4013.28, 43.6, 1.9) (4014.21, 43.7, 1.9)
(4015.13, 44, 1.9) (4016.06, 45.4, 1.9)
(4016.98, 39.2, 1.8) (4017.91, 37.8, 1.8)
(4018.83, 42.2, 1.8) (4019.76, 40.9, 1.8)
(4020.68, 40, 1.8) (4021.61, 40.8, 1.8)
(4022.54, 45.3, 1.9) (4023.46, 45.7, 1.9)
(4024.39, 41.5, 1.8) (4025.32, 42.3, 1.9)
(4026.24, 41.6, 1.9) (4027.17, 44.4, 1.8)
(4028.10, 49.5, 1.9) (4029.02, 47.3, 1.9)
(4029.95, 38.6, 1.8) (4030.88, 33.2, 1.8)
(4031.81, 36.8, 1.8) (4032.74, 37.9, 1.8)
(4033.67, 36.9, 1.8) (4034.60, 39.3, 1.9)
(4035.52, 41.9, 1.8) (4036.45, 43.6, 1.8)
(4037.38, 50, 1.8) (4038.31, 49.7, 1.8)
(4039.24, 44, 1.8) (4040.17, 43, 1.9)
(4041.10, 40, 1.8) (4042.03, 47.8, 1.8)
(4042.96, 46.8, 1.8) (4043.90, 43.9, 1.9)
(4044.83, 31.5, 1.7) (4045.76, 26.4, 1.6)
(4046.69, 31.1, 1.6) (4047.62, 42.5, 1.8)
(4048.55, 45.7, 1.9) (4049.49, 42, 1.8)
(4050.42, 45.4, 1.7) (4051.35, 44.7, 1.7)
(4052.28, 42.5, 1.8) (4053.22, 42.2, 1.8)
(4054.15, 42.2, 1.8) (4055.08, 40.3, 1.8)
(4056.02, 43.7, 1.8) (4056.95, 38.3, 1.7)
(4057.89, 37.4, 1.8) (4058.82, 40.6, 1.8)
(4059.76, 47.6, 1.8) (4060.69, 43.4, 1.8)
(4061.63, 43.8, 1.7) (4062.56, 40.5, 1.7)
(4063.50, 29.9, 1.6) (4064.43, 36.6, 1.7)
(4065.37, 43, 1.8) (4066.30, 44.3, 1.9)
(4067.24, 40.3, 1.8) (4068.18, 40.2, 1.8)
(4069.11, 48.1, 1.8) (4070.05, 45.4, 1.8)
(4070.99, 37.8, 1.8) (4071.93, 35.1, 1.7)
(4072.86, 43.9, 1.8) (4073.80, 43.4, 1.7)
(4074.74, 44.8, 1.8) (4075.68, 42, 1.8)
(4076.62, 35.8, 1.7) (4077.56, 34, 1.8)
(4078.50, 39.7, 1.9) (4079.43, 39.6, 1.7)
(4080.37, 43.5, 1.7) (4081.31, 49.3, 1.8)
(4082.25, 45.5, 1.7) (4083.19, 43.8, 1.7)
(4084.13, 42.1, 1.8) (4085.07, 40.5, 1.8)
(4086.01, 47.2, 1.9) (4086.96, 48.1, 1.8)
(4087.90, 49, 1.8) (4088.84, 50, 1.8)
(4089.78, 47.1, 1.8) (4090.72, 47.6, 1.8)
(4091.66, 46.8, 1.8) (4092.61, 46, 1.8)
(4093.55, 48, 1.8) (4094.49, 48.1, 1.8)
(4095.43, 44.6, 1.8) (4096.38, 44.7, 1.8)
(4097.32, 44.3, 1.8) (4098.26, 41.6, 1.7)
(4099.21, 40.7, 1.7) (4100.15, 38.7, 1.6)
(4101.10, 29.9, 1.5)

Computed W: 1.62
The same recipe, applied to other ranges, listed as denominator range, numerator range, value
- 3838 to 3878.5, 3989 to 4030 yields 1.58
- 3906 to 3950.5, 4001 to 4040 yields 1.76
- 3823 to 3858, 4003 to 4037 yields 1.88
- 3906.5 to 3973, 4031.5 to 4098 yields 1.86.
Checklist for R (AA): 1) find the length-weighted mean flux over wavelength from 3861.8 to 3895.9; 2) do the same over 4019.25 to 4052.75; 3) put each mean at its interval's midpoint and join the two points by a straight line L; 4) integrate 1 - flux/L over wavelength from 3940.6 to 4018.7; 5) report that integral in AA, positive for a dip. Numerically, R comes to 9.6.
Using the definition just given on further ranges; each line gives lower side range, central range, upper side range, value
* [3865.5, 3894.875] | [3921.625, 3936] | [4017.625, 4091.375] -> 7.0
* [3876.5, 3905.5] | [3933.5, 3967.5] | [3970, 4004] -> 9.5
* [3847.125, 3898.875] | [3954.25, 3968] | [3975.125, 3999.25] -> 4.6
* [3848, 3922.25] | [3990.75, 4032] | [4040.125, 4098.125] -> -3.3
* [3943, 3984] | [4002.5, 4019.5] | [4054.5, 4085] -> -4.4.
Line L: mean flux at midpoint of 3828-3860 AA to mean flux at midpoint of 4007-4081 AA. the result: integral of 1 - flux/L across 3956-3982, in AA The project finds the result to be 8.5 AA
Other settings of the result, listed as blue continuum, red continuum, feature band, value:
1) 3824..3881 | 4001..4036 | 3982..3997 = -0.5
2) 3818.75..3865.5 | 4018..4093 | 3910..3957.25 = 9.6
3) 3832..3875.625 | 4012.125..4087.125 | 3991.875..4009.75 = -1.2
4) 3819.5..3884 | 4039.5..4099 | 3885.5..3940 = 7.7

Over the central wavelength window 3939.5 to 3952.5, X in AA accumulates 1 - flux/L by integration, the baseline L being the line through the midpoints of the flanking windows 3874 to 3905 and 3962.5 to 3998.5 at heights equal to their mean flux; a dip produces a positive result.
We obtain 1.0 AA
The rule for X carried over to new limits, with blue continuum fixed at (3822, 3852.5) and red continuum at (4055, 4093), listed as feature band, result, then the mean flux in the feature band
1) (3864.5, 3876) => -1.80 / 30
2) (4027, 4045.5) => -1.21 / 42.1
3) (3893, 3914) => -2.86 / 32.6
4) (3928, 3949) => 9.34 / 17.6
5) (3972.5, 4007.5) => -1.81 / 37.7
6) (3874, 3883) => -1.24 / 30.3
